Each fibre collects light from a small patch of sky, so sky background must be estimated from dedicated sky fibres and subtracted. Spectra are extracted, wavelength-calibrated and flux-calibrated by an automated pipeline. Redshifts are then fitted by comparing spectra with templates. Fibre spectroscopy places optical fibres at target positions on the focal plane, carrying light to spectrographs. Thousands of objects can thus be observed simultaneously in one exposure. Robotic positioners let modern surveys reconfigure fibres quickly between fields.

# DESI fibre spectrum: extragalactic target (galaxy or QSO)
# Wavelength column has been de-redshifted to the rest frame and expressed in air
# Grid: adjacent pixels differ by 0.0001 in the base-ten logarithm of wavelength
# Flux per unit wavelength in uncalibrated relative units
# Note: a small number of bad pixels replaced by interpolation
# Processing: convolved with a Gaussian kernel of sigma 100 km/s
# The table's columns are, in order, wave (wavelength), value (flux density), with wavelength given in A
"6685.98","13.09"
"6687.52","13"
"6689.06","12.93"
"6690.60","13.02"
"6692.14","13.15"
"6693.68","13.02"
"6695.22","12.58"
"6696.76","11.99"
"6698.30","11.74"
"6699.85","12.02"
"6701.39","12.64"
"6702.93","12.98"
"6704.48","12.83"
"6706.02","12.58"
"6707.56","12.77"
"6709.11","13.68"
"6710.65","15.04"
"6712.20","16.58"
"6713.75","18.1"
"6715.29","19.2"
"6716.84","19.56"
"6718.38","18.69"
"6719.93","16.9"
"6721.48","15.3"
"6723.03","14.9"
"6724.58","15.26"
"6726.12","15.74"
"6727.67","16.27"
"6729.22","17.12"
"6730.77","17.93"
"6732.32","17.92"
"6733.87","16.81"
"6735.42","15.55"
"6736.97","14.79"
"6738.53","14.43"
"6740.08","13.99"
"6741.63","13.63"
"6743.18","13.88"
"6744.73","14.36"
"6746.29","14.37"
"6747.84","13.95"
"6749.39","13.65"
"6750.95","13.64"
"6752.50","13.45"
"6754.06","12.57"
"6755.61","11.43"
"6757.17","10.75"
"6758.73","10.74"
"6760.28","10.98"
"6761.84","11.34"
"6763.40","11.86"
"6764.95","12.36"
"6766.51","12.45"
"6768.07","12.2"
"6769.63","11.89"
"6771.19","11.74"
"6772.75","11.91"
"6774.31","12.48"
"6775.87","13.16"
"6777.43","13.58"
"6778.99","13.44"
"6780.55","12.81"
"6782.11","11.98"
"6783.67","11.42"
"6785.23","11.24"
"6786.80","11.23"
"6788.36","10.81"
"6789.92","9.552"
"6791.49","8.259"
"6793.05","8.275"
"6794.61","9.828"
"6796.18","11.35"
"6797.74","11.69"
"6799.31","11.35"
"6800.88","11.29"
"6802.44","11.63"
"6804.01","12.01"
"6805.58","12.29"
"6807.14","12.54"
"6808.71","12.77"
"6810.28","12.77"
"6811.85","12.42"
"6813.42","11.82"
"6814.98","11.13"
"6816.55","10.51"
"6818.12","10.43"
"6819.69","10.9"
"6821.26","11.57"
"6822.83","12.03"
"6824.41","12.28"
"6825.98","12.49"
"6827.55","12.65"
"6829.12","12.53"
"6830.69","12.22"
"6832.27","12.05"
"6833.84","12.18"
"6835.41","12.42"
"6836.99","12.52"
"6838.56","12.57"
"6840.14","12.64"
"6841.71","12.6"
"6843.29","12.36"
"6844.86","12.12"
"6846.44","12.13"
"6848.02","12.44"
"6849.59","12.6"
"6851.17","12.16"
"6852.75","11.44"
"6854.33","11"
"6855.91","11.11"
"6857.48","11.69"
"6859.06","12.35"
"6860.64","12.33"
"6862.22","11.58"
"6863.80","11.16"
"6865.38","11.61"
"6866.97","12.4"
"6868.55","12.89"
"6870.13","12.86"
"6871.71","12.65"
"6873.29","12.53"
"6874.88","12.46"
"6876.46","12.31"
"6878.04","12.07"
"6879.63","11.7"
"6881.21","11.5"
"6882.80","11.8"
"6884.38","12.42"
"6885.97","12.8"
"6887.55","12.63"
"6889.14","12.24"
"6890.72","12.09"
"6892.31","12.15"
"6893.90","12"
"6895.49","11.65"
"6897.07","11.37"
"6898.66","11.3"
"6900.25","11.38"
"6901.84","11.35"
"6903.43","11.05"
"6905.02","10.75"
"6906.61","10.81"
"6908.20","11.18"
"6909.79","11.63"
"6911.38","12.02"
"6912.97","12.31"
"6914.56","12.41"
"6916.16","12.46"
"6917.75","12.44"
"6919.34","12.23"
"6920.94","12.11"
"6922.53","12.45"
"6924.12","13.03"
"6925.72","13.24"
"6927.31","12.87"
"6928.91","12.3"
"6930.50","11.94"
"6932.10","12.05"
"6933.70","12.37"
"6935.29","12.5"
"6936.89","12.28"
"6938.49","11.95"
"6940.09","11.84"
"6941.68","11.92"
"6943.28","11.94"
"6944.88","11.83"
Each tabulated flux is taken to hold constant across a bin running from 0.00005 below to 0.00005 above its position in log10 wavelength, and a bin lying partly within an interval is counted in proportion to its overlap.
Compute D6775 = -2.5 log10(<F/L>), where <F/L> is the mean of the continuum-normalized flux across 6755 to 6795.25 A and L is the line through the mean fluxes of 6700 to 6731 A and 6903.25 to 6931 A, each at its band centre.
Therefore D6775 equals 0.26 mag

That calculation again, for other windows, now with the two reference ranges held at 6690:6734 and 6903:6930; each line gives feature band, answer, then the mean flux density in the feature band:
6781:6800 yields 0.29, 10.6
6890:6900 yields 0.06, 11.7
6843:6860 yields 0.09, 11.9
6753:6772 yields 0.22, 11.7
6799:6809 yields 0.15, 12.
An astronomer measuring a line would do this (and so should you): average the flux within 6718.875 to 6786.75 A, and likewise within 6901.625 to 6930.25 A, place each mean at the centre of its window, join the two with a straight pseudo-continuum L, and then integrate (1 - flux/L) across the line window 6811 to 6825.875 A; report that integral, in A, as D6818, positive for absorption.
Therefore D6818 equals 1.7 A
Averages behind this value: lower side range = 13.6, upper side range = 12.1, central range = 11.5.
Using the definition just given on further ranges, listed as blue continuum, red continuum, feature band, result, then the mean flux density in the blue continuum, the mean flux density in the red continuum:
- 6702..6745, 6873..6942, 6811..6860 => 5.3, 15.6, 12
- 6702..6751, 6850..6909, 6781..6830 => 7.8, 15.4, 11.9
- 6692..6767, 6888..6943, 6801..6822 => 2.4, 14.2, 12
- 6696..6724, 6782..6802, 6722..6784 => -4.5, 14.9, 10.6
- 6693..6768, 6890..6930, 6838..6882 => 1.6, 14.2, 11.9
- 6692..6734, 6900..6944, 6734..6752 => 0.5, 15.1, 12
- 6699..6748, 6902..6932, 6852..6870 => 1.6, 15.3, 12.1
